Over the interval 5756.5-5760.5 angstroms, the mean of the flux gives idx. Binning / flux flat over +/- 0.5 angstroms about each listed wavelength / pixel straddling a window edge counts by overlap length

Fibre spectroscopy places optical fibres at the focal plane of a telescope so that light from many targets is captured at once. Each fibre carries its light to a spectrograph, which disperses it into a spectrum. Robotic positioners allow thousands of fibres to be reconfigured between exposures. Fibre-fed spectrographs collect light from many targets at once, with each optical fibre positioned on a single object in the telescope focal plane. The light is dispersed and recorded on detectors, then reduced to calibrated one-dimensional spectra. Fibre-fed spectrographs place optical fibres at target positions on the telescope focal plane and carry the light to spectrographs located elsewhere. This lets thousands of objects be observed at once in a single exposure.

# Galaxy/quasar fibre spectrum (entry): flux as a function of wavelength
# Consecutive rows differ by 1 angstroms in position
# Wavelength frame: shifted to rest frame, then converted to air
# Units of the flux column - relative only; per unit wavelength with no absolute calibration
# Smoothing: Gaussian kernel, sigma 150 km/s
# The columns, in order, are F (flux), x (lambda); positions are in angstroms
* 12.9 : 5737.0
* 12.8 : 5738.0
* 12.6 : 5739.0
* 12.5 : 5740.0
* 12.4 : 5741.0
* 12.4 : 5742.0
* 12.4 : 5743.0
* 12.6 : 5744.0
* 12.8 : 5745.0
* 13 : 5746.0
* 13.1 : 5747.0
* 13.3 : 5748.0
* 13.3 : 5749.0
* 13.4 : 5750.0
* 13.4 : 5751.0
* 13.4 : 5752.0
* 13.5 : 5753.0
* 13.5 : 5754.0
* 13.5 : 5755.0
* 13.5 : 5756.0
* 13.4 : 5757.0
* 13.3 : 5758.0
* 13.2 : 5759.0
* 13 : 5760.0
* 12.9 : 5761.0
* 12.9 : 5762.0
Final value 13.2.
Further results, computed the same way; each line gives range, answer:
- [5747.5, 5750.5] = 13.3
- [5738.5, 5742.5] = 12.5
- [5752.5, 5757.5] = 13.5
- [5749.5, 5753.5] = 13.4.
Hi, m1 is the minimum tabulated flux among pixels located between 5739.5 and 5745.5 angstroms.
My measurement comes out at 12.4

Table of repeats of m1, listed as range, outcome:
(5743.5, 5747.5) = 12.6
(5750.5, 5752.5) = 13.4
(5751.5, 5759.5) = 13.2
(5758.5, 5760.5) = 13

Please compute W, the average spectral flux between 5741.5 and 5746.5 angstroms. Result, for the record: 12.6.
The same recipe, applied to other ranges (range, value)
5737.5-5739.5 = 12.7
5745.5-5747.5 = 13.1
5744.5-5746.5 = 12.9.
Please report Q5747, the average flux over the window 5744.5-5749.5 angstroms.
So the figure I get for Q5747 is 13.1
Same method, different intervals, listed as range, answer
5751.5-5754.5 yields 13.5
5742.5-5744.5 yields 12.5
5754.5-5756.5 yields 13.5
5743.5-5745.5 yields 12.7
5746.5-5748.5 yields 13.2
